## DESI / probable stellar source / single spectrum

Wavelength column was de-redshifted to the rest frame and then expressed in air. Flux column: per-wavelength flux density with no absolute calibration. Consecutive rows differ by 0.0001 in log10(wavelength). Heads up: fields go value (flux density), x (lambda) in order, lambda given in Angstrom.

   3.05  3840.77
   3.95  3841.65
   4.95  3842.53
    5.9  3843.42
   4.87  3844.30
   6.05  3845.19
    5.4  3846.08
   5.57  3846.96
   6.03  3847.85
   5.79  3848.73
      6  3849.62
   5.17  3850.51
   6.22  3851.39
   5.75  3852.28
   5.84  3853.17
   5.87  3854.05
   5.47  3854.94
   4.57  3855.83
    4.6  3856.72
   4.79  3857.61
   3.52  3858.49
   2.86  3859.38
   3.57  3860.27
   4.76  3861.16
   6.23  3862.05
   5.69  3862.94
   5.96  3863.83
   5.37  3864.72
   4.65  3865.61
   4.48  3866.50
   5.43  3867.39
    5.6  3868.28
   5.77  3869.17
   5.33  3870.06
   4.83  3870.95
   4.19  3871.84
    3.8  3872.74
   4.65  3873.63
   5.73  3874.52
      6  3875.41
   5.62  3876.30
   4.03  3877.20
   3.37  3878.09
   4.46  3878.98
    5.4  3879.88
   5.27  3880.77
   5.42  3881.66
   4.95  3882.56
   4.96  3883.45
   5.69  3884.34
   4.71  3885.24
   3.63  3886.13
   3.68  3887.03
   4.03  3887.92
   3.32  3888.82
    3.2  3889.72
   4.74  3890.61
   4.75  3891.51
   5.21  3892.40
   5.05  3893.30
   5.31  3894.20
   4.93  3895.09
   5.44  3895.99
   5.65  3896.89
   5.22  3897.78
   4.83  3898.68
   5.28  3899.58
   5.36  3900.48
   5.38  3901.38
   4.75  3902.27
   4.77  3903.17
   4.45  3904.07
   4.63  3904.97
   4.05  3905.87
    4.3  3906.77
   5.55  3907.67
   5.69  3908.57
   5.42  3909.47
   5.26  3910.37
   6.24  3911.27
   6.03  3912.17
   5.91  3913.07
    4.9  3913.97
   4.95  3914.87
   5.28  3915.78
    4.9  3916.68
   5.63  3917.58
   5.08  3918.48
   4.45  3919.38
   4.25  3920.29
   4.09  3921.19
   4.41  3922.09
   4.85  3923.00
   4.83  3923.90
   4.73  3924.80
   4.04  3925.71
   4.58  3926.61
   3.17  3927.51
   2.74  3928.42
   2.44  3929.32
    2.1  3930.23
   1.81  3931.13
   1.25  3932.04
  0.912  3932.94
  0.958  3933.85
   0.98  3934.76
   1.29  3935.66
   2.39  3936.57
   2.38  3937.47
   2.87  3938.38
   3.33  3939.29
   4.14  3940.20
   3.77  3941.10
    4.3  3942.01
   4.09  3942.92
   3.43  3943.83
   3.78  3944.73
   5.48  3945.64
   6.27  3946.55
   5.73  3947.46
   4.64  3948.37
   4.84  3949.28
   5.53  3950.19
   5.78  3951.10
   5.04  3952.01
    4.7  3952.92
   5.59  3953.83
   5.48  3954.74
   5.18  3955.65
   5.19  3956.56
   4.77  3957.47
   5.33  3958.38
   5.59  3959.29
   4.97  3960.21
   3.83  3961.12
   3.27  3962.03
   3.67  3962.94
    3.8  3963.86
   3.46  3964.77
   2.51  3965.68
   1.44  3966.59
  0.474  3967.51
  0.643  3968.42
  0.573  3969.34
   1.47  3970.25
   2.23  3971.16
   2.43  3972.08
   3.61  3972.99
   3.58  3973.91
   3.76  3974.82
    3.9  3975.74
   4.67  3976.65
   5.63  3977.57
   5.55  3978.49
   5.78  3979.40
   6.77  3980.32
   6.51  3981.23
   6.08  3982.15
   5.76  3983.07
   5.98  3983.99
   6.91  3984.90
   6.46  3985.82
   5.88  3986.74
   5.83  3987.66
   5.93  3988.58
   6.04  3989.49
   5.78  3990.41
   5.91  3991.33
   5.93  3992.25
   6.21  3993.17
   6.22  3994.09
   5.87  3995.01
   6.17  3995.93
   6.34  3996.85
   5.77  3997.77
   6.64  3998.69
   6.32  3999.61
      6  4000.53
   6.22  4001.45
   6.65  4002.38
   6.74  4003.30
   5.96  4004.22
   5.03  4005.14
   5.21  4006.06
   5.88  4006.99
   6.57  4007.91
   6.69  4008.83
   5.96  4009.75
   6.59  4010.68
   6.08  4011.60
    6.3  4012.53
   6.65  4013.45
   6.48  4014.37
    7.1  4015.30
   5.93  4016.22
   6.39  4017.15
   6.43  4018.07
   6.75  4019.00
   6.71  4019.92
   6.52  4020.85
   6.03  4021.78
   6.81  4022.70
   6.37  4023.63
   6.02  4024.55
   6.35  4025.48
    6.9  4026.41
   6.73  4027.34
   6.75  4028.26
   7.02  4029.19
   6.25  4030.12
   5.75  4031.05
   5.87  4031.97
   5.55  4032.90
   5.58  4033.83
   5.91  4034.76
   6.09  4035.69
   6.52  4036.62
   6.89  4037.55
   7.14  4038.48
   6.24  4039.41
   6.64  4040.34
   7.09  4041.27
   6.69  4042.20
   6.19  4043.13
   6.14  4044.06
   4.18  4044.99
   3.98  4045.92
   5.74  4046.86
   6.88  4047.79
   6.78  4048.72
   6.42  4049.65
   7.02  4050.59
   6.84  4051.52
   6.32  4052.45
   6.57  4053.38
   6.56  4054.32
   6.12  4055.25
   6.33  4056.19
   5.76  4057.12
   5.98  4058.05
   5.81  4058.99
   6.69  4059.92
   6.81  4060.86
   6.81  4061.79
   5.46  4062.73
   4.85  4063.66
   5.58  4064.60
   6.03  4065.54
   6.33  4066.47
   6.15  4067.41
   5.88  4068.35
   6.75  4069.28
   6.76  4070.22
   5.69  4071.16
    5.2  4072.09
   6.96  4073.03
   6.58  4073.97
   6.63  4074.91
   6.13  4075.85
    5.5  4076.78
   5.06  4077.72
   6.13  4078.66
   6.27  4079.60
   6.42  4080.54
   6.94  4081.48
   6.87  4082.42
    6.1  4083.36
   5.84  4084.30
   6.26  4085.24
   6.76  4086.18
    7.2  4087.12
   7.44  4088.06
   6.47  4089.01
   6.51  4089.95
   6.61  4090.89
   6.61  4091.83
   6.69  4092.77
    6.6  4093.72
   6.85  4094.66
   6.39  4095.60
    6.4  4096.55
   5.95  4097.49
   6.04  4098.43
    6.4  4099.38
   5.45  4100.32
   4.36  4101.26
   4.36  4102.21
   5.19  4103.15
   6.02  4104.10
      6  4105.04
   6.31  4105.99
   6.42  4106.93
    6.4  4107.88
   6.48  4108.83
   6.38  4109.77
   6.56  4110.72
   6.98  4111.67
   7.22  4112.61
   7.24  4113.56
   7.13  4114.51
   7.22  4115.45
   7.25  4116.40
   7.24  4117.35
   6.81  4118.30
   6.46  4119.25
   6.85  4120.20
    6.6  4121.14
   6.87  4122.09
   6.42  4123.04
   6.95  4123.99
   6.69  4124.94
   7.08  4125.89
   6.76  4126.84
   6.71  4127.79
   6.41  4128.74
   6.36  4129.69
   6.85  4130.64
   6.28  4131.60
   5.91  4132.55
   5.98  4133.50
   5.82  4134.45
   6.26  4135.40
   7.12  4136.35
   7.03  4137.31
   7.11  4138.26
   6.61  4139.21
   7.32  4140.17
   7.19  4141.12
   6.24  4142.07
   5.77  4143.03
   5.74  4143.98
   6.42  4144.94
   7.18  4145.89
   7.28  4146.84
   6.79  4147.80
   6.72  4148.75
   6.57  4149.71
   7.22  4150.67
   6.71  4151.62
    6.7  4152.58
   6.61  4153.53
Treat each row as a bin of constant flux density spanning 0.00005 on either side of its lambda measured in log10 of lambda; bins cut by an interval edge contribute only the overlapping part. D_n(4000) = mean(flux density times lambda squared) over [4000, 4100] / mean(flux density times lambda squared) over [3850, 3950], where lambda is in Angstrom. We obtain 1.50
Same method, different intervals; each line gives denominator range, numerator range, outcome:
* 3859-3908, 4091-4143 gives 1.51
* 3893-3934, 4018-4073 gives 1.49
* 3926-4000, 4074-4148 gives 1.62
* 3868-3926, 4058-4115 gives 1.41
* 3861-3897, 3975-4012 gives 1.30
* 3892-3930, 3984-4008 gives 1.31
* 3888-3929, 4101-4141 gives 1.51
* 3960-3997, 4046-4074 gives 1.41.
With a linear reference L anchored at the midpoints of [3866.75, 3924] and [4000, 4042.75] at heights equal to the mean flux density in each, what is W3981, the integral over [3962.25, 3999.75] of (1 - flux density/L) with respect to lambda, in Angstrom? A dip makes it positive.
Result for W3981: 7.6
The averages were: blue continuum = 4.92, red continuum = 6.35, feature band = 4.73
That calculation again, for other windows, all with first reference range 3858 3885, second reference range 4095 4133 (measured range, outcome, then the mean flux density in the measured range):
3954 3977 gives 8.6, 3.45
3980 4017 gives -3.0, 6.18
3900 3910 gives 0.4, 4.94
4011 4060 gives -3.1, 6.32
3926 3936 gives 6.1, 2.06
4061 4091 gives -0.3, 6.26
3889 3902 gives 0.2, 4.99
